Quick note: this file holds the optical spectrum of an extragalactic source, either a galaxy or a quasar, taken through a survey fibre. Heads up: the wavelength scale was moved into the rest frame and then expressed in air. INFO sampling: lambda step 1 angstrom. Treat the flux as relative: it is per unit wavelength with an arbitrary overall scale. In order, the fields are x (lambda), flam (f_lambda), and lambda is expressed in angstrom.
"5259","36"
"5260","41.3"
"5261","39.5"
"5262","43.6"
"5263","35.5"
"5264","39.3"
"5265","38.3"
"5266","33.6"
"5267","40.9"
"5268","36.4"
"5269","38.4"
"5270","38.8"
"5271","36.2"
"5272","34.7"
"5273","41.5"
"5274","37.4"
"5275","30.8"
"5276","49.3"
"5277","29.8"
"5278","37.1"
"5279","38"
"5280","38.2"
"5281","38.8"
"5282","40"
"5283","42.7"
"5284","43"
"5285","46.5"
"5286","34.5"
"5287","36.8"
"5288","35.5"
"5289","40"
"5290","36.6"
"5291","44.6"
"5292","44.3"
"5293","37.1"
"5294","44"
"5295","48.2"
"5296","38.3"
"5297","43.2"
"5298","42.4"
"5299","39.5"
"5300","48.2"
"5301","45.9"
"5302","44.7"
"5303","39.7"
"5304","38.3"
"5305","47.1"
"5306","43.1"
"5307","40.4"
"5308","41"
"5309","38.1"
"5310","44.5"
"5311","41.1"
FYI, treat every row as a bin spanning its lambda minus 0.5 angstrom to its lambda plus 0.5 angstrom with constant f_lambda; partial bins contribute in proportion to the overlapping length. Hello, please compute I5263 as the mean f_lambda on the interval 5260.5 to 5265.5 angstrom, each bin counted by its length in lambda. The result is 39.2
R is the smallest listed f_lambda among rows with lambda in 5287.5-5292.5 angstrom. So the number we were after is 35.5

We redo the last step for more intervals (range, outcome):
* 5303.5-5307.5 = 38.3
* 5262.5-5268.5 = 33.6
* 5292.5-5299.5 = 37.1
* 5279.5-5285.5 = 38.2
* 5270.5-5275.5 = 30.8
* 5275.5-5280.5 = 29.8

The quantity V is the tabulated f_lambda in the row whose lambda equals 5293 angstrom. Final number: 37.1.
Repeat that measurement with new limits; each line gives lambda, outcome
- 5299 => 39.5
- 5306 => 43.1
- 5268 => 36.4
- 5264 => 39.3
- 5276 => 49.3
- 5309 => 38.1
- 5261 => 39.5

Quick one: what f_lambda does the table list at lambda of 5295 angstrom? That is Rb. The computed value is 48.2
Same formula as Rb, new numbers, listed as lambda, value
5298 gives 42.4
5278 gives 37.1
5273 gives 41.5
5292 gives 44.3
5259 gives 36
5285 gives 46.5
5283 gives 42.7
